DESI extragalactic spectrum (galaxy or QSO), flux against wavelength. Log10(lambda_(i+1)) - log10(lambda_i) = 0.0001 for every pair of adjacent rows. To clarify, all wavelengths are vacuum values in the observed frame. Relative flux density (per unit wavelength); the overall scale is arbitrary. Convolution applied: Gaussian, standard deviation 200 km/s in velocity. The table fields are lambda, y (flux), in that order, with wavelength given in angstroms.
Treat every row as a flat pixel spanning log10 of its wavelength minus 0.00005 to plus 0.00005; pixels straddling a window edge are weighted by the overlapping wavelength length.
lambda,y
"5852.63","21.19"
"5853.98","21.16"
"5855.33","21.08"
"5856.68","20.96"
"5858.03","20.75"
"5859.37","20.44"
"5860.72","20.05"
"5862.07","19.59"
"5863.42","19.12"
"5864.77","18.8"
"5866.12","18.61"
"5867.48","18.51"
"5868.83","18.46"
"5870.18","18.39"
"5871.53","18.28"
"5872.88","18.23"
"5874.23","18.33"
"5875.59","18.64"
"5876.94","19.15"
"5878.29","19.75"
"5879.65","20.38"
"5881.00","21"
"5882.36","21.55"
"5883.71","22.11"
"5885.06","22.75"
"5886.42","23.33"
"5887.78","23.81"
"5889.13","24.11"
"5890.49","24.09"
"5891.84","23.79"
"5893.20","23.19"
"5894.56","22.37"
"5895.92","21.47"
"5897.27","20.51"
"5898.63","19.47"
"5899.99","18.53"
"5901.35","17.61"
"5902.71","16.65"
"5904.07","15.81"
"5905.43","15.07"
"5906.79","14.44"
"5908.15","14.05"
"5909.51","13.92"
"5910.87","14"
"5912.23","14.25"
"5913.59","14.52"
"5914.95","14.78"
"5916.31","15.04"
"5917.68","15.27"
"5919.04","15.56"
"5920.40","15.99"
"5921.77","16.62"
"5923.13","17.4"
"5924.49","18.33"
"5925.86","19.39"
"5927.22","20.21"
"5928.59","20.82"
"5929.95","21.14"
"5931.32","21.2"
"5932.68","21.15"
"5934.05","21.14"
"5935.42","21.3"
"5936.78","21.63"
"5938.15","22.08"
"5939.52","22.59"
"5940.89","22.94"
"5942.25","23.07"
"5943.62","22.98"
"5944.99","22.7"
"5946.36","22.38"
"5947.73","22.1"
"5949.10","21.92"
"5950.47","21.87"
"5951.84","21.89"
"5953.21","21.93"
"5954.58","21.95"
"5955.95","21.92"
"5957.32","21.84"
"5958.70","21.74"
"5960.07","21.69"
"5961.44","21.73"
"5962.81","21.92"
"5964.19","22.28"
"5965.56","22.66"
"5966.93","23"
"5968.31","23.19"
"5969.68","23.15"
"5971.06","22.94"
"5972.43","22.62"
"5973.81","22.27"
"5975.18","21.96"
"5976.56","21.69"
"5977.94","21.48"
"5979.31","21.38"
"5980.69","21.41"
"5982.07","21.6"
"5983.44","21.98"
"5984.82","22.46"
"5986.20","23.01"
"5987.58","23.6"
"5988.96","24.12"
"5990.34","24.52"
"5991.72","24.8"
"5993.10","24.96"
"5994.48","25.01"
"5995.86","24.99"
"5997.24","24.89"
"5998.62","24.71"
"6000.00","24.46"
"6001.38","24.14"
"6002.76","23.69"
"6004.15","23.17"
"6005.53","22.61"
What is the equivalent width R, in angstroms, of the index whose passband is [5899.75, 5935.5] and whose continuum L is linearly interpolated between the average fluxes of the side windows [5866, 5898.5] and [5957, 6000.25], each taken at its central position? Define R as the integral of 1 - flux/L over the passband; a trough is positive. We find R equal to 7.5 angstroms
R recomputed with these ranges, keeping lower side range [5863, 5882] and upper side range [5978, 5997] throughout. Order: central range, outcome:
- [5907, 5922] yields 4.2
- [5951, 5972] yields 0.1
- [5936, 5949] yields -0.5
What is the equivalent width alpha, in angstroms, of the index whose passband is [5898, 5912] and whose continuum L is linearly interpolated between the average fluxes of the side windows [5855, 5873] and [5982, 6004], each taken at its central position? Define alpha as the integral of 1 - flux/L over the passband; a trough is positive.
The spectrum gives 3.32 angstroms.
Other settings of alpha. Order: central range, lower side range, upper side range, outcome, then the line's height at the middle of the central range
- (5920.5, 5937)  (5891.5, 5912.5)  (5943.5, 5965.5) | 0.11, 20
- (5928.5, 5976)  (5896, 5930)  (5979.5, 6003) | -4.48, 20.3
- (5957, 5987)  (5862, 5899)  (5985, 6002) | 1.87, 23.7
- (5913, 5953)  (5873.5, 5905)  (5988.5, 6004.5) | 4.20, 22.3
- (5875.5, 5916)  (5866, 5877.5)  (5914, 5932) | -2.12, 18.2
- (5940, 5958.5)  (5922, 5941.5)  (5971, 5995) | -0.71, 21.4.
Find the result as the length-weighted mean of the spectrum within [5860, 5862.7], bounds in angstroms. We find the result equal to 19.8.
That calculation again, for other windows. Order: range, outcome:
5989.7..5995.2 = 24.8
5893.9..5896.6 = 22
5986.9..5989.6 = 23.8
